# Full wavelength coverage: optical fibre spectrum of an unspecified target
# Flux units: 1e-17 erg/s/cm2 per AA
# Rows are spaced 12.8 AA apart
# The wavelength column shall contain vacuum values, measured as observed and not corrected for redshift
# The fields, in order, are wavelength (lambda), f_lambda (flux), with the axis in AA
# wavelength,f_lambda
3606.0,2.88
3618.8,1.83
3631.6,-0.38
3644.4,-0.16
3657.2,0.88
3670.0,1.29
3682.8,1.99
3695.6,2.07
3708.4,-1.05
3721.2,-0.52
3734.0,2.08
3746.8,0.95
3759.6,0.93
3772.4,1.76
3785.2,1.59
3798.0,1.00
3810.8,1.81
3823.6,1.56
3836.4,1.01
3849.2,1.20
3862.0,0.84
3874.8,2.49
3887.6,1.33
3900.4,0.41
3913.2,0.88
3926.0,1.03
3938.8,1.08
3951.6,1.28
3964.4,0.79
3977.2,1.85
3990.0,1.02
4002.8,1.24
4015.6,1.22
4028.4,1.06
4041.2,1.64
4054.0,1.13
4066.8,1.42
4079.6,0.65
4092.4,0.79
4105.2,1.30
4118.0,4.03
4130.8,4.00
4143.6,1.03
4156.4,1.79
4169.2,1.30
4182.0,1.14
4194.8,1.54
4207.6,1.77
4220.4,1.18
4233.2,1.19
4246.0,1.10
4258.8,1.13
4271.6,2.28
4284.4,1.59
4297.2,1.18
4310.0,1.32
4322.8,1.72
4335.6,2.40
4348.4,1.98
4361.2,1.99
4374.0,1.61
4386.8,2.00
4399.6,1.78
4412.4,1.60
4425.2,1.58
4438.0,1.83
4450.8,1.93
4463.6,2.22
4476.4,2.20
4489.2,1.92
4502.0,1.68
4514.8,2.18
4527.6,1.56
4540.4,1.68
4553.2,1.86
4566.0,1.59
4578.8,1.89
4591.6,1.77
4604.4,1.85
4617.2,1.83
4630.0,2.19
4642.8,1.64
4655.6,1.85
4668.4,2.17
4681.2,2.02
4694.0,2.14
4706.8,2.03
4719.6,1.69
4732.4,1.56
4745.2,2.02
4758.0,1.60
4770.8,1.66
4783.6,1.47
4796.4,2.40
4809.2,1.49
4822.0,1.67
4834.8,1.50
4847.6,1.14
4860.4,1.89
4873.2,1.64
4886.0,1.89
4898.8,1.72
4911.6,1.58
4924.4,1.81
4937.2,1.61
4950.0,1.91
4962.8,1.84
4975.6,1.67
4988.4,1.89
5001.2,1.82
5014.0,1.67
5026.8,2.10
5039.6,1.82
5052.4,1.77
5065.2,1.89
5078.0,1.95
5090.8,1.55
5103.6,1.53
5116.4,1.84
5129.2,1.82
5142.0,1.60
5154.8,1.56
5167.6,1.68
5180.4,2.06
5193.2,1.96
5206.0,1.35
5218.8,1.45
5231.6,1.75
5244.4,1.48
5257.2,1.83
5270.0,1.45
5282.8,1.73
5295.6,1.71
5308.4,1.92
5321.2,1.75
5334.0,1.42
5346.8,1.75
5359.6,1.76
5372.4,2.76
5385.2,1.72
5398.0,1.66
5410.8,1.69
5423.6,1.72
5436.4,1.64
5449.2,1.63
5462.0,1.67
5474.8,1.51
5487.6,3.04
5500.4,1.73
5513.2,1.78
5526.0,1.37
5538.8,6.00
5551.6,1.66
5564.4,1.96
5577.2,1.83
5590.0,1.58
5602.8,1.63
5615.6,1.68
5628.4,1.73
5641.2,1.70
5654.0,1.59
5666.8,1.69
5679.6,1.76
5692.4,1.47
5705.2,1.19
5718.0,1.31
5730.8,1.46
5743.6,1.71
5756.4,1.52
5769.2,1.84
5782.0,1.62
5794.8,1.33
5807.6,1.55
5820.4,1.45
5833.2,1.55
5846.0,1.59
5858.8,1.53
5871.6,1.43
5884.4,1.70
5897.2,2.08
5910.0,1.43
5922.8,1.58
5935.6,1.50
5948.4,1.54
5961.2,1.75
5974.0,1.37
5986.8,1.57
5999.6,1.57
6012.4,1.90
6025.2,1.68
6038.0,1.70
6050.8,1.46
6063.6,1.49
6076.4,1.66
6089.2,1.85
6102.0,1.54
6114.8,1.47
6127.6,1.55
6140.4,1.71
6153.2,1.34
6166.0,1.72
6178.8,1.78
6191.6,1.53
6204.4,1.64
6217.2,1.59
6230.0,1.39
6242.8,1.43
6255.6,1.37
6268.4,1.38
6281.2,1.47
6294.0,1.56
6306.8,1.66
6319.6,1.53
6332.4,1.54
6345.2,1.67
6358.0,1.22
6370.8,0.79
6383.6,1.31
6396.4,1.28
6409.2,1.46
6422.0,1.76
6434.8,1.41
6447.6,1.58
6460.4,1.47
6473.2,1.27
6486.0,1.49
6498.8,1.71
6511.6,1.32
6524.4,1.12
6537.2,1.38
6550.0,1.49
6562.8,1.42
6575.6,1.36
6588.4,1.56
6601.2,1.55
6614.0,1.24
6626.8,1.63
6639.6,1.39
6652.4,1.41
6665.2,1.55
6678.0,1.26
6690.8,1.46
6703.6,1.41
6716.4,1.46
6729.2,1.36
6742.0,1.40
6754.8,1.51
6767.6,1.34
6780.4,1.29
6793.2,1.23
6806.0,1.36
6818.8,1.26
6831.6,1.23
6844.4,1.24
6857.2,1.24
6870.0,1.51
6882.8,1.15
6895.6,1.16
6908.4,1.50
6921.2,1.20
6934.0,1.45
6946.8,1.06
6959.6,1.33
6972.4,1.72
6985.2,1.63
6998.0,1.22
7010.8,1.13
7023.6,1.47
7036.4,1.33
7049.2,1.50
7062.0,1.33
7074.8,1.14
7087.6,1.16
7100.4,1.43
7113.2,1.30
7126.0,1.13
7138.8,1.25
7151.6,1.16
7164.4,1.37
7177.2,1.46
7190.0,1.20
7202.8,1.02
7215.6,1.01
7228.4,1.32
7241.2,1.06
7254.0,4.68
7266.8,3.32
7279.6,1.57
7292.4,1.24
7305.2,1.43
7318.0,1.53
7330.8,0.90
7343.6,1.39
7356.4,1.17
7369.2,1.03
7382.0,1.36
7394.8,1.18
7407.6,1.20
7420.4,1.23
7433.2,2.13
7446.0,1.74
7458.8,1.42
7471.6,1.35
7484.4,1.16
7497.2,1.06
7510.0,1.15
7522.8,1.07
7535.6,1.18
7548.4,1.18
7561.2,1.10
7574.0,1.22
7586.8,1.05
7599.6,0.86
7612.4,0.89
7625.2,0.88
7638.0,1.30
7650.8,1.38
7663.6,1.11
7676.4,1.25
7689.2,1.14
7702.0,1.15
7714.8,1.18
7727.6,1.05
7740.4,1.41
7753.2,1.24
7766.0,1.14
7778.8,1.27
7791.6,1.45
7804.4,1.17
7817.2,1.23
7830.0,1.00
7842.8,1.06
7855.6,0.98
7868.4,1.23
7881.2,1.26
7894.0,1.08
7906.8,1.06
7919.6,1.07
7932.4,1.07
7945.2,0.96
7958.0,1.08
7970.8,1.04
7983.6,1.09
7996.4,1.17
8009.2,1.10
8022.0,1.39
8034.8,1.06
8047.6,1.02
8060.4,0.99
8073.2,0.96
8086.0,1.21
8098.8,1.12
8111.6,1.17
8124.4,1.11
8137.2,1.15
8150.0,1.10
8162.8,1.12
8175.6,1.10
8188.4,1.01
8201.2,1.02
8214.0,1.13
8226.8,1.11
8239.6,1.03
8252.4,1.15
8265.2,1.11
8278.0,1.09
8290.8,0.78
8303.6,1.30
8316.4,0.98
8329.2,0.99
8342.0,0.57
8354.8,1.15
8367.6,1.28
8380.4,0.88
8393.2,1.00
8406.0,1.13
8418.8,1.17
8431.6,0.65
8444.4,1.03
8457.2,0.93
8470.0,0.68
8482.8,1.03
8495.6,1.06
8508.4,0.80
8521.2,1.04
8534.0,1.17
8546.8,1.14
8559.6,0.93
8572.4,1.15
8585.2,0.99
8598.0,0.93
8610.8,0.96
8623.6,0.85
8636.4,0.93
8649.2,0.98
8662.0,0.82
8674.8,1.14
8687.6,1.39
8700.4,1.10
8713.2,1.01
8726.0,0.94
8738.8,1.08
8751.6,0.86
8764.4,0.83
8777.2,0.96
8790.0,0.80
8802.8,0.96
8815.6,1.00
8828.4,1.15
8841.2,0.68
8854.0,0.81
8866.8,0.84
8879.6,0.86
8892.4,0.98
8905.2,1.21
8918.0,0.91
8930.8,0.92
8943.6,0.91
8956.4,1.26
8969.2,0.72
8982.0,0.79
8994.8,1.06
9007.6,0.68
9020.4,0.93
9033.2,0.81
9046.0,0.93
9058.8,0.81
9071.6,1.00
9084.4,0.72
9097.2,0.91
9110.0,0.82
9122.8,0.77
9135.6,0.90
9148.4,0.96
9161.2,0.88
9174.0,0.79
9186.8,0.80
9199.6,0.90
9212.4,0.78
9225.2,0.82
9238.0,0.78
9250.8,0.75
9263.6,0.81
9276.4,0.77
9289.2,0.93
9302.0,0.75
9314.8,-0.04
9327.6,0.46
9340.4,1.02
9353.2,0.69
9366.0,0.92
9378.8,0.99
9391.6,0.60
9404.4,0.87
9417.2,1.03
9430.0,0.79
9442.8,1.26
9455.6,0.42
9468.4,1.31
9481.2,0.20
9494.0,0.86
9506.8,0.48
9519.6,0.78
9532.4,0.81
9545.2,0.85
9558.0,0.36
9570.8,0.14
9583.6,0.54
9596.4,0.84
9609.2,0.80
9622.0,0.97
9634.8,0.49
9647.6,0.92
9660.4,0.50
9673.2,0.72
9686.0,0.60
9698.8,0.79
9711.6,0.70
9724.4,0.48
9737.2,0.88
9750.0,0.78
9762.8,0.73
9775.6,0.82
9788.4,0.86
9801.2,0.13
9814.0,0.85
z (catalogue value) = 0.106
